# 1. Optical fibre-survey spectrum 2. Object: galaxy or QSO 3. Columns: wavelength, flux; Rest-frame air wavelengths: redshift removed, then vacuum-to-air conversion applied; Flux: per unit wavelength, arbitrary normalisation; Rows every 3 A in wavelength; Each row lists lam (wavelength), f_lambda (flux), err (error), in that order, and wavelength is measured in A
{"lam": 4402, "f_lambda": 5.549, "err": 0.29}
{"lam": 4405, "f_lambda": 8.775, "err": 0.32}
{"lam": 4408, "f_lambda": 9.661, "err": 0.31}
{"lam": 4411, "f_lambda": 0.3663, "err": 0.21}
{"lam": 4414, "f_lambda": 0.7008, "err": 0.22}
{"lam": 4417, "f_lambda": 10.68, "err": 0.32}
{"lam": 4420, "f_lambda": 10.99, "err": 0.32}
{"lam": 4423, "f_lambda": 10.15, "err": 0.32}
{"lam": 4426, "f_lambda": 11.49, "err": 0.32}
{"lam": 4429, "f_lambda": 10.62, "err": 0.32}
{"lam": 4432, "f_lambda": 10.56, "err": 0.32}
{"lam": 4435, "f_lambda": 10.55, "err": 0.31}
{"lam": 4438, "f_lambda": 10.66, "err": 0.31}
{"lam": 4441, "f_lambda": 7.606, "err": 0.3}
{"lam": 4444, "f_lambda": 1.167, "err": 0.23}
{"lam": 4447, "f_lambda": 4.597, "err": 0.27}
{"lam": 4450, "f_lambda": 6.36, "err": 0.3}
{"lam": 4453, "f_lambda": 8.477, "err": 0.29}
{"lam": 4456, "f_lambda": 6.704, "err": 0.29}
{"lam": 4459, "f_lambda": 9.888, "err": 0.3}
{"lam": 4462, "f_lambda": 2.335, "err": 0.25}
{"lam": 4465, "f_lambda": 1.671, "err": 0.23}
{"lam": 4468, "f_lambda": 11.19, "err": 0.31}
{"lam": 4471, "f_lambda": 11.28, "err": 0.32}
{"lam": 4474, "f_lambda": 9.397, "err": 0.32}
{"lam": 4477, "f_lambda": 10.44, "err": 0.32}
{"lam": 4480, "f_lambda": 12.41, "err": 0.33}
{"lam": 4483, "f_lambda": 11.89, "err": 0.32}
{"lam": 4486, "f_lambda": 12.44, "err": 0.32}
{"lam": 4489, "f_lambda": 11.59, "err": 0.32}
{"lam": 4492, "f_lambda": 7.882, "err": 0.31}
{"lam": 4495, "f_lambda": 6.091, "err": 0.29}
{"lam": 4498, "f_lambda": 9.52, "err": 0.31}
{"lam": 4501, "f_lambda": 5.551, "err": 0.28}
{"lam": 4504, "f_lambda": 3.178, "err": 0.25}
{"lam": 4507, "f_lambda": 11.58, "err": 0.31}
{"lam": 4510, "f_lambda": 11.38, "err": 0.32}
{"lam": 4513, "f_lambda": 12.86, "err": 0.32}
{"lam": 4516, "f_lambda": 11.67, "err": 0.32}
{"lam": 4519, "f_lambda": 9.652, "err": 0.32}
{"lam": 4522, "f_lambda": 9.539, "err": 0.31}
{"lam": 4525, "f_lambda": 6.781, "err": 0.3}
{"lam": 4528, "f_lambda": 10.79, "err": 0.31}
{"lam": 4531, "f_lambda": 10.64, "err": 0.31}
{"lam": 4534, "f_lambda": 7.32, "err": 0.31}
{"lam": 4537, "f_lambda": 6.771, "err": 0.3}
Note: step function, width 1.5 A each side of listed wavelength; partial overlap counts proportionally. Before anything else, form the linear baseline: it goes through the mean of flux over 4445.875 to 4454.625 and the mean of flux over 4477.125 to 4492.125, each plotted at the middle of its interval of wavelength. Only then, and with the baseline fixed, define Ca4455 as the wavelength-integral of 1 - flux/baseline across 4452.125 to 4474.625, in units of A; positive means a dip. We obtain 2.4 A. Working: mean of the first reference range 6.56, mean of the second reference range 11.5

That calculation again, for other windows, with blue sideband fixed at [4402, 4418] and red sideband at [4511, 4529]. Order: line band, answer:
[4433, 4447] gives -0.65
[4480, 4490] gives -3.65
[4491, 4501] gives 1.93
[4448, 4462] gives 0.89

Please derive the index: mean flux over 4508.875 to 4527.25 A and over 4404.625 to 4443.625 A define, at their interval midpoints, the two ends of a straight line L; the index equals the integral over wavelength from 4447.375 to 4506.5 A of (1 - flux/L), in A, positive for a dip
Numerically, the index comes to 7.4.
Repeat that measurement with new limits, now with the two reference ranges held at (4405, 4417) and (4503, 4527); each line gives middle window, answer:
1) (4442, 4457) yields 3.0 A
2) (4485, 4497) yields -1.0 A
